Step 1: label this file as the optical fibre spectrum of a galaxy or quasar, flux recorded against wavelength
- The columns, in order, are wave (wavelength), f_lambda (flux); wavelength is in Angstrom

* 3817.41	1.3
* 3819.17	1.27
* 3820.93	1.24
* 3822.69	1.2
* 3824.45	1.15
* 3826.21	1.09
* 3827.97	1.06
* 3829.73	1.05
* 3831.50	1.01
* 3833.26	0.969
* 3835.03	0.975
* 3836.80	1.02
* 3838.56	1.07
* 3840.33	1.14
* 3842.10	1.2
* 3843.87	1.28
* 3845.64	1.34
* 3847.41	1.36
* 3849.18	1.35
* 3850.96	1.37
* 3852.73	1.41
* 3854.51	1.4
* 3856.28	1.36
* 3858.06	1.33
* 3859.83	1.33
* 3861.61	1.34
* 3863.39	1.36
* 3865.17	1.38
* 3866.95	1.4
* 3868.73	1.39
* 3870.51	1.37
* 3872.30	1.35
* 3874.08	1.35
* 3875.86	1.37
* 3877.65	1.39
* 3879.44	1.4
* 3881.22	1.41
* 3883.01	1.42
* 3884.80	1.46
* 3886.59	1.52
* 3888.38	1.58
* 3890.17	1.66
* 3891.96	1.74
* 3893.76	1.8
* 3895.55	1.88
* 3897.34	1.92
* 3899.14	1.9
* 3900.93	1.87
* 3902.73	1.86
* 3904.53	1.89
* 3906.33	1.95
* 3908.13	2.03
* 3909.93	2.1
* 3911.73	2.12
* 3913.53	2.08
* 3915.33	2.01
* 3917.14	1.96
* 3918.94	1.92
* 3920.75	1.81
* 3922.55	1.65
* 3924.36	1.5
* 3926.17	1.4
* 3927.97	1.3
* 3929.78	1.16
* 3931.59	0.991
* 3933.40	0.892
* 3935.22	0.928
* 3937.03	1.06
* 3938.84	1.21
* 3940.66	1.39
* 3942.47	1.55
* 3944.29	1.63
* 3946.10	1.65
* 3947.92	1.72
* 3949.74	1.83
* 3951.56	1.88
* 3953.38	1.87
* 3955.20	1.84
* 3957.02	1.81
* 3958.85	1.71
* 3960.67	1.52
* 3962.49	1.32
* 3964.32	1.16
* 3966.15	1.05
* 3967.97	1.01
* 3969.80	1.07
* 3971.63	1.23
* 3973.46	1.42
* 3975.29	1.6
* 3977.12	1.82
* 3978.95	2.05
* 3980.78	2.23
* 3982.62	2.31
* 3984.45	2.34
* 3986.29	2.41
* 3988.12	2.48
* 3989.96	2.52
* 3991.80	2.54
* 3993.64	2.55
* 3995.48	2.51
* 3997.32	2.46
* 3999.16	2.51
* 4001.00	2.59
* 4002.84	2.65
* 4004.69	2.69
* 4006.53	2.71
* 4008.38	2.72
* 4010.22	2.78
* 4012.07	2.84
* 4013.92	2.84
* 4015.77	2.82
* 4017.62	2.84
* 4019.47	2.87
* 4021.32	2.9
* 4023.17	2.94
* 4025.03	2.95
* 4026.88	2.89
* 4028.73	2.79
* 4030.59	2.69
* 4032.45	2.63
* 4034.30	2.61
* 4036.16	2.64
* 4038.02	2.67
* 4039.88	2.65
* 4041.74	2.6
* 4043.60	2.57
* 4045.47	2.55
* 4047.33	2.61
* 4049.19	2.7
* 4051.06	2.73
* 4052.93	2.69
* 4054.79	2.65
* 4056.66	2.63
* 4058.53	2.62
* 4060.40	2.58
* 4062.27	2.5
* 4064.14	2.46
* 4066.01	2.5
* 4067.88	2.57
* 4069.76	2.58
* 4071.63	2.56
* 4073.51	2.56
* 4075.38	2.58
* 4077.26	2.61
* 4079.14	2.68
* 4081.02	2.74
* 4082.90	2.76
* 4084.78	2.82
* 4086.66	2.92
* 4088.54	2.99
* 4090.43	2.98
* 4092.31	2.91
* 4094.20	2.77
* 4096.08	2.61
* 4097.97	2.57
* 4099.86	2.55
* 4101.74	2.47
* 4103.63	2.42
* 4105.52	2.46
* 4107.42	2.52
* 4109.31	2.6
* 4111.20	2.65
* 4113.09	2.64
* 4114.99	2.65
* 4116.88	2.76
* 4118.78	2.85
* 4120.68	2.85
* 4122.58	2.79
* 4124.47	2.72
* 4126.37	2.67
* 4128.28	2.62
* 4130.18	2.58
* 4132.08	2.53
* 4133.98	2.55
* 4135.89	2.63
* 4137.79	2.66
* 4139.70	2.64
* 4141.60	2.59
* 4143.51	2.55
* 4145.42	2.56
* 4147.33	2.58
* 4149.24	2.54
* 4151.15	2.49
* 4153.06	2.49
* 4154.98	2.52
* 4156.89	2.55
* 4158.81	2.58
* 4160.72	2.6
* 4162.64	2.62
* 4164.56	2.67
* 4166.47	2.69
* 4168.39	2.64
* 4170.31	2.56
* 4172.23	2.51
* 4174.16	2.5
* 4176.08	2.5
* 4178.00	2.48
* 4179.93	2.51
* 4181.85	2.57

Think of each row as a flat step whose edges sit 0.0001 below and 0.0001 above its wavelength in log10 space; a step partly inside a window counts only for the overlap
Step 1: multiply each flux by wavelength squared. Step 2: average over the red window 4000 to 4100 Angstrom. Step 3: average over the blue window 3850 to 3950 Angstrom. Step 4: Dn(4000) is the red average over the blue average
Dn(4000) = 1.9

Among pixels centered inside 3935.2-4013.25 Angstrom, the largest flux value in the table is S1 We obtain 2.84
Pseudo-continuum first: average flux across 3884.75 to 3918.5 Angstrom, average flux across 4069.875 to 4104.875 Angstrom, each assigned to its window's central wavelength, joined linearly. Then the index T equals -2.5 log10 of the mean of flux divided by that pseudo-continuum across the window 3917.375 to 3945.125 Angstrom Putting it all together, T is 0.41 mag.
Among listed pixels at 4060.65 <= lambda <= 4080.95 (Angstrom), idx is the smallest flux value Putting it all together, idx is 2.46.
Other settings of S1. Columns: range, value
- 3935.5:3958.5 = 1.88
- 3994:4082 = 2.95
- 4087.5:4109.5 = 2.99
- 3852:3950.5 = 2.12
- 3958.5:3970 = 1.71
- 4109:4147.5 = 2.85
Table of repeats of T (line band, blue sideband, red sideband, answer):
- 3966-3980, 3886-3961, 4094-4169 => 0.30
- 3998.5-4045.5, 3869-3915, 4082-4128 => -0.18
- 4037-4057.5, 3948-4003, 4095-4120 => -0.15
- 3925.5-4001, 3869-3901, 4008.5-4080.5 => 0.24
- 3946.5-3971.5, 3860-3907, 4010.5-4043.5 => 0.40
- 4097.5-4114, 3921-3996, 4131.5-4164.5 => -0.08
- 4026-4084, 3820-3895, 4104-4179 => -0.19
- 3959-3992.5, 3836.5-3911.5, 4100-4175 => 0.10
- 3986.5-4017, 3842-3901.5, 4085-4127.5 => -0.22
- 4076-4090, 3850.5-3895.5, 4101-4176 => -0.18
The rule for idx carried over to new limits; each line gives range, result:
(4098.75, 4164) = 2.42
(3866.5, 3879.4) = 1.35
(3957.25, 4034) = 1.01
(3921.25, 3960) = 0.892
